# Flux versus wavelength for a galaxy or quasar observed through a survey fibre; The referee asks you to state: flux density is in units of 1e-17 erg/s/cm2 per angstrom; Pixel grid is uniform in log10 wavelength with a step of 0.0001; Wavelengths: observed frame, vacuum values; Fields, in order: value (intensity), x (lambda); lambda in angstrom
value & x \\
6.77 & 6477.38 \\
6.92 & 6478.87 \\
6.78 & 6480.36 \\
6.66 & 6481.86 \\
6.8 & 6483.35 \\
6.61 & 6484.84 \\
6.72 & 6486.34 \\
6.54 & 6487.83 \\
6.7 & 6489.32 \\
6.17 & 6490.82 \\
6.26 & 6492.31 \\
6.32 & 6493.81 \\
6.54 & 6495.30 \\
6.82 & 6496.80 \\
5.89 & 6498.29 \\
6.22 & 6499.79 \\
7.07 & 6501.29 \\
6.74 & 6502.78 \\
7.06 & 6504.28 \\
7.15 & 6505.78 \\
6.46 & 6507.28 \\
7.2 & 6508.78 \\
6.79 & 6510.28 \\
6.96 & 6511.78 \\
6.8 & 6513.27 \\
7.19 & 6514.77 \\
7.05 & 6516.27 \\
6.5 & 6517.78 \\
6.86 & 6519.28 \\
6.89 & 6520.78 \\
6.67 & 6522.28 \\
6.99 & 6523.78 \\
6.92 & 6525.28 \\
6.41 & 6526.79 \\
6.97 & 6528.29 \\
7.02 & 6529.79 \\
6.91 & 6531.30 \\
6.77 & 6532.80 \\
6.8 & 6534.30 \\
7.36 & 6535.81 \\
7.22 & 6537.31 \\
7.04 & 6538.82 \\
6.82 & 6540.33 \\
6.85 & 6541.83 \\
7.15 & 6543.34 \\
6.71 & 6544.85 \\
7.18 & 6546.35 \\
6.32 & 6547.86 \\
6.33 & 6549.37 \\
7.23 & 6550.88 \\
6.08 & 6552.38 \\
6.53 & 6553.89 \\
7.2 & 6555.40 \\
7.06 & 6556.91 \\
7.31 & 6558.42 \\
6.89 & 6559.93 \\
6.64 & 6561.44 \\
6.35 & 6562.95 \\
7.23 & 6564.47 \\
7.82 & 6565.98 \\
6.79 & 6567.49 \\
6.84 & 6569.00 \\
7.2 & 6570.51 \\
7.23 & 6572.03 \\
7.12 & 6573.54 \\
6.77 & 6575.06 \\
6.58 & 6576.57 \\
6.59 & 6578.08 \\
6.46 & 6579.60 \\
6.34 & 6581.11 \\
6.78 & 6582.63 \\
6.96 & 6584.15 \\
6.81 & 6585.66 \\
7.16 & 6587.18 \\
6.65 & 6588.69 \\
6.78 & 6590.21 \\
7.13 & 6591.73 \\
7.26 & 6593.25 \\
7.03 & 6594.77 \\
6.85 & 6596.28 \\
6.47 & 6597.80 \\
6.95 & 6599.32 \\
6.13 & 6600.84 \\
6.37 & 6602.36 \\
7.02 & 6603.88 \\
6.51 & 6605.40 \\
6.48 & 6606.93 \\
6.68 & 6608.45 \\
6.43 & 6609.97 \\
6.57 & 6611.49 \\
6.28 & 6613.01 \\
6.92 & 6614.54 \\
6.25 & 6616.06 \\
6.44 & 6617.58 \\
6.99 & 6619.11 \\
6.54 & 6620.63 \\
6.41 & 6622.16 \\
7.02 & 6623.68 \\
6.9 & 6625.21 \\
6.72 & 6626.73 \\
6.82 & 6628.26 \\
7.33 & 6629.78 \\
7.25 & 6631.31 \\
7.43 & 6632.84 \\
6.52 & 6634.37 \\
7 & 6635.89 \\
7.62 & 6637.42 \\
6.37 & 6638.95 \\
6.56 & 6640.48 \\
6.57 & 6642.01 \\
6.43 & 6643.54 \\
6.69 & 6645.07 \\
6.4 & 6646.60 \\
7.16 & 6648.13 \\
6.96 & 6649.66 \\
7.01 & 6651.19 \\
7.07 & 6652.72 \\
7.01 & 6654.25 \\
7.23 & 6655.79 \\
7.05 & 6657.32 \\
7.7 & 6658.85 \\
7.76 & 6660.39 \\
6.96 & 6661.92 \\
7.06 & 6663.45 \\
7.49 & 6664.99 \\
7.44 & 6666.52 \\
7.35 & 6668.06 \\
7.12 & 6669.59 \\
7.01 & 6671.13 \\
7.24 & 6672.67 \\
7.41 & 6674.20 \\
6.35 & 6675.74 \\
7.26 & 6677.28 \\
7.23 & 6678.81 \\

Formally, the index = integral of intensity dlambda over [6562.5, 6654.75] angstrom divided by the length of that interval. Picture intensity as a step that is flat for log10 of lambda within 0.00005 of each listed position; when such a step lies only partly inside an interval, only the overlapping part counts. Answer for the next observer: 6.8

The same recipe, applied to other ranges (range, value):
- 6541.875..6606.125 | 6.83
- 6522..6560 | 6.88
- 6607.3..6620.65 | 6.57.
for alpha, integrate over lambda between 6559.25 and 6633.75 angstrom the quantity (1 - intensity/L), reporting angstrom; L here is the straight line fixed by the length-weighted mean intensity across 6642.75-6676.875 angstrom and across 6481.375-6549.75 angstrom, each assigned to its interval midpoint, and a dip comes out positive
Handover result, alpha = 1.6 angstrom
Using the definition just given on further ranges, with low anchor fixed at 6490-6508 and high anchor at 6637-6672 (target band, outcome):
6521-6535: -0.4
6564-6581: -0.4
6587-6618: 0.9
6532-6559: -0.7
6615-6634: 0.3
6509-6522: -0.5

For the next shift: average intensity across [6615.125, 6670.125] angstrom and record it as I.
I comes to 6.96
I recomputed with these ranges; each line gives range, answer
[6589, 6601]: 6.85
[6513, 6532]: 6.86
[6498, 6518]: 6.82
